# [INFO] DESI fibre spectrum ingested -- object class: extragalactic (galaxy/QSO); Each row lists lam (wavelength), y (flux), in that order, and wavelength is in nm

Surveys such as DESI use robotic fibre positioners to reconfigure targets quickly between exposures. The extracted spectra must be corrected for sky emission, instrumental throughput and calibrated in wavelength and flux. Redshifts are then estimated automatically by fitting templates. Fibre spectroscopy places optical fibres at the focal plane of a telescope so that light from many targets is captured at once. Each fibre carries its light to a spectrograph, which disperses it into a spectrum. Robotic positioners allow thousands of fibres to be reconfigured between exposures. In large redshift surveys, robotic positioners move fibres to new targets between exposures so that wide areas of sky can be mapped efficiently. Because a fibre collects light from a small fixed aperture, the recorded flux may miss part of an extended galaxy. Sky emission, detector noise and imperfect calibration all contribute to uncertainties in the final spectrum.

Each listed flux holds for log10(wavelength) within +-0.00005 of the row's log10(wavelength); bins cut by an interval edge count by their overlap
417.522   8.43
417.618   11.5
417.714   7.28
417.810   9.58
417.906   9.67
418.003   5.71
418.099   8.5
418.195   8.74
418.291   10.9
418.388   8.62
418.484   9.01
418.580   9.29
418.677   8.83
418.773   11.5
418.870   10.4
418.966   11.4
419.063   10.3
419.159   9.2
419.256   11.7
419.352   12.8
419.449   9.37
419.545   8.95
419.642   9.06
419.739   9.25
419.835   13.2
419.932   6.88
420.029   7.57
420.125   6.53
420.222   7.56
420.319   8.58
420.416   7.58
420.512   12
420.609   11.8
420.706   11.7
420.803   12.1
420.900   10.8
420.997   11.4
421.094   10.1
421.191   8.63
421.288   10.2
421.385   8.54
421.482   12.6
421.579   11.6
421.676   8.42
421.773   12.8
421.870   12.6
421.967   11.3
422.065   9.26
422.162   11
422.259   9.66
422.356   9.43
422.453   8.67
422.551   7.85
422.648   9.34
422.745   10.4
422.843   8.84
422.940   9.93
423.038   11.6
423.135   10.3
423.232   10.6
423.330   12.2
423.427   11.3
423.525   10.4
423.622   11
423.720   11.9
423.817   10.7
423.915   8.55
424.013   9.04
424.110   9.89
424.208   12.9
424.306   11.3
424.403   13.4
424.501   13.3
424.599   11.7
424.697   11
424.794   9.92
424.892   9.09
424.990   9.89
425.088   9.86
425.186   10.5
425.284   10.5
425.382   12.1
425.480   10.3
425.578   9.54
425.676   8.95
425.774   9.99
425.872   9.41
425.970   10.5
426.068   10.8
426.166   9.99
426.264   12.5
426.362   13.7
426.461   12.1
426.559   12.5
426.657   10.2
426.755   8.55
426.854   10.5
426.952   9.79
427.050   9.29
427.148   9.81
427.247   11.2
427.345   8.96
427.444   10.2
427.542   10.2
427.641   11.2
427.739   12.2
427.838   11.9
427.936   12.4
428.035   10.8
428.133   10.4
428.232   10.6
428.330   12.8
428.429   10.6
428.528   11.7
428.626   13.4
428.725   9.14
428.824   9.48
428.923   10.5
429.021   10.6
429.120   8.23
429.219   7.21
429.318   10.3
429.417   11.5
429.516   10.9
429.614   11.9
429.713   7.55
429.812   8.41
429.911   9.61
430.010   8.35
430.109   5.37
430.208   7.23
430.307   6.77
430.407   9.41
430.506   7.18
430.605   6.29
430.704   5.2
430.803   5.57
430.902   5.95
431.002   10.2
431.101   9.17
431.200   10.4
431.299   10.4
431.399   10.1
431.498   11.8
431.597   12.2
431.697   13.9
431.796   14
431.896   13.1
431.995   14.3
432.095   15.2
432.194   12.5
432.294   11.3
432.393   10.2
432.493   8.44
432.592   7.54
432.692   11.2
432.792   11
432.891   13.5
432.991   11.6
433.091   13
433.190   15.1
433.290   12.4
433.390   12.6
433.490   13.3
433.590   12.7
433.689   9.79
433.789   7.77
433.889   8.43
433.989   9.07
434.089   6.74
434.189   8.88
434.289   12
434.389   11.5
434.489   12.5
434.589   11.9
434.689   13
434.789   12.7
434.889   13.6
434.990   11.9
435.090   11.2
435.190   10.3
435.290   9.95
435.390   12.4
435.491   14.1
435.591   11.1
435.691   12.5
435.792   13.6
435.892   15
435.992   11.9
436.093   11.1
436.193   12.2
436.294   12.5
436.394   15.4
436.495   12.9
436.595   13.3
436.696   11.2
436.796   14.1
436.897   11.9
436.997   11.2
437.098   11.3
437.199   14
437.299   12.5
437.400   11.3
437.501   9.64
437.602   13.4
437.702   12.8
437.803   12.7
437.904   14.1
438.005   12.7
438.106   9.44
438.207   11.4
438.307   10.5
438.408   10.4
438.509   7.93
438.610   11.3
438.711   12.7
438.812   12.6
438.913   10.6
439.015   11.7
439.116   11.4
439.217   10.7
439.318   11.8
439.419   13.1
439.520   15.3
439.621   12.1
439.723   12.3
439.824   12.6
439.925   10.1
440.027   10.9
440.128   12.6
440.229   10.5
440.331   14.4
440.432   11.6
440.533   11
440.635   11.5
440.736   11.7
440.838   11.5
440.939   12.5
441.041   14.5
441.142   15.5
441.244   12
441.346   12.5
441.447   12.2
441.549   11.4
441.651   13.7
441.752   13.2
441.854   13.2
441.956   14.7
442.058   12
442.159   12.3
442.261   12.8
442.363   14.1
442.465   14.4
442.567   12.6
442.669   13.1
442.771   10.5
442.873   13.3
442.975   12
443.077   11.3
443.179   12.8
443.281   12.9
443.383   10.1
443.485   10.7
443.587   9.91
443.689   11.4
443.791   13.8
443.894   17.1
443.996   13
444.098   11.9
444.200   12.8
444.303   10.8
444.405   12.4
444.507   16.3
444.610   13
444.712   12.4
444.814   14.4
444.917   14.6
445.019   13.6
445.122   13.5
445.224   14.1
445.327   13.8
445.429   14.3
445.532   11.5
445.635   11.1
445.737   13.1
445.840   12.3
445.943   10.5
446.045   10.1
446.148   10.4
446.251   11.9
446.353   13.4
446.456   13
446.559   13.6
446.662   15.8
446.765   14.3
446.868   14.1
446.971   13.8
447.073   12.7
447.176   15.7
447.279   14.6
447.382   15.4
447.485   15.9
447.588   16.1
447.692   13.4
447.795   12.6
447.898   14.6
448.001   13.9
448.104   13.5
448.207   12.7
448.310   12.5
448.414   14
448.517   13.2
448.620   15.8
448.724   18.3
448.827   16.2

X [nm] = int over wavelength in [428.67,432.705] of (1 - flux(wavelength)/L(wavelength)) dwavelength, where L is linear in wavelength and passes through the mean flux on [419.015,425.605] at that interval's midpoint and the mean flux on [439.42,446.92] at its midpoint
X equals 0.56 nm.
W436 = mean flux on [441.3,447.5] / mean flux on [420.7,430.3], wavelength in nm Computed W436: 1.2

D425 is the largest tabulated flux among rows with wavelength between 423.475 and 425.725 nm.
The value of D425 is 13.4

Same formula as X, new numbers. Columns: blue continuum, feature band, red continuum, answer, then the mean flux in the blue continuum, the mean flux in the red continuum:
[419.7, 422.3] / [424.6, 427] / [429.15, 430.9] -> -0.39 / 10.1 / 8.1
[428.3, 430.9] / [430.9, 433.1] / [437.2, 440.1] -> -0.39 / 8.96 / 11.8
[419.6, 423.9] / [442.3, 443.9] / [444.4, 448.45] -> 0.08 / 10.2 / 13.5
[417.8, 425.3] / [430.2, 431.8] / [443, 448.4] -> 0.32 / 10.2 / 13.1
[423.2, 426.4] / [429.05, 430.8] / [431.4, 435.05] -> 0.47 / 10.8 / 11.7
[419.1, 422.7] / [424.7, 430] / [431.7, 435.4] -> 0.17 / 10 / 11.6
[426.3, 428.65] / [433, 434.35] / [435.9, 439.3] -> 0.08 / 11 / 11.9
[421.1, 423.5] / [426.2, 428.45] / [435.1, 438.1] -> 0.01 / 10.3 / 12.4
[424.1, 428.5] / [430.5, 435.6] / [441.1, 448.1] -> 0.30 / 10.8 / 13.1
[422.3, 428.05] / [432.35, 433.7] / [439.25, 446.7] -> -0.02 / 10.6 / 12.6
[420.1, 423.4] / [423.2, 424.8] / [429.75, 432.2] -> -0.17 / 10.2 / 9.65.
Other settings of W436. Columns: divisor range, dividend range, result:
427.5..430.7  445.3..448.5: 1.37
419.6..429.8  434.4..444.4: 1.18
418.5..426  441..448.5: 1.27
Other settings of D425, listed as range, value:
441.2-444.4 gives 17.1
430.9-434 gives 15.2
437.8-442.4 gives 15.5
